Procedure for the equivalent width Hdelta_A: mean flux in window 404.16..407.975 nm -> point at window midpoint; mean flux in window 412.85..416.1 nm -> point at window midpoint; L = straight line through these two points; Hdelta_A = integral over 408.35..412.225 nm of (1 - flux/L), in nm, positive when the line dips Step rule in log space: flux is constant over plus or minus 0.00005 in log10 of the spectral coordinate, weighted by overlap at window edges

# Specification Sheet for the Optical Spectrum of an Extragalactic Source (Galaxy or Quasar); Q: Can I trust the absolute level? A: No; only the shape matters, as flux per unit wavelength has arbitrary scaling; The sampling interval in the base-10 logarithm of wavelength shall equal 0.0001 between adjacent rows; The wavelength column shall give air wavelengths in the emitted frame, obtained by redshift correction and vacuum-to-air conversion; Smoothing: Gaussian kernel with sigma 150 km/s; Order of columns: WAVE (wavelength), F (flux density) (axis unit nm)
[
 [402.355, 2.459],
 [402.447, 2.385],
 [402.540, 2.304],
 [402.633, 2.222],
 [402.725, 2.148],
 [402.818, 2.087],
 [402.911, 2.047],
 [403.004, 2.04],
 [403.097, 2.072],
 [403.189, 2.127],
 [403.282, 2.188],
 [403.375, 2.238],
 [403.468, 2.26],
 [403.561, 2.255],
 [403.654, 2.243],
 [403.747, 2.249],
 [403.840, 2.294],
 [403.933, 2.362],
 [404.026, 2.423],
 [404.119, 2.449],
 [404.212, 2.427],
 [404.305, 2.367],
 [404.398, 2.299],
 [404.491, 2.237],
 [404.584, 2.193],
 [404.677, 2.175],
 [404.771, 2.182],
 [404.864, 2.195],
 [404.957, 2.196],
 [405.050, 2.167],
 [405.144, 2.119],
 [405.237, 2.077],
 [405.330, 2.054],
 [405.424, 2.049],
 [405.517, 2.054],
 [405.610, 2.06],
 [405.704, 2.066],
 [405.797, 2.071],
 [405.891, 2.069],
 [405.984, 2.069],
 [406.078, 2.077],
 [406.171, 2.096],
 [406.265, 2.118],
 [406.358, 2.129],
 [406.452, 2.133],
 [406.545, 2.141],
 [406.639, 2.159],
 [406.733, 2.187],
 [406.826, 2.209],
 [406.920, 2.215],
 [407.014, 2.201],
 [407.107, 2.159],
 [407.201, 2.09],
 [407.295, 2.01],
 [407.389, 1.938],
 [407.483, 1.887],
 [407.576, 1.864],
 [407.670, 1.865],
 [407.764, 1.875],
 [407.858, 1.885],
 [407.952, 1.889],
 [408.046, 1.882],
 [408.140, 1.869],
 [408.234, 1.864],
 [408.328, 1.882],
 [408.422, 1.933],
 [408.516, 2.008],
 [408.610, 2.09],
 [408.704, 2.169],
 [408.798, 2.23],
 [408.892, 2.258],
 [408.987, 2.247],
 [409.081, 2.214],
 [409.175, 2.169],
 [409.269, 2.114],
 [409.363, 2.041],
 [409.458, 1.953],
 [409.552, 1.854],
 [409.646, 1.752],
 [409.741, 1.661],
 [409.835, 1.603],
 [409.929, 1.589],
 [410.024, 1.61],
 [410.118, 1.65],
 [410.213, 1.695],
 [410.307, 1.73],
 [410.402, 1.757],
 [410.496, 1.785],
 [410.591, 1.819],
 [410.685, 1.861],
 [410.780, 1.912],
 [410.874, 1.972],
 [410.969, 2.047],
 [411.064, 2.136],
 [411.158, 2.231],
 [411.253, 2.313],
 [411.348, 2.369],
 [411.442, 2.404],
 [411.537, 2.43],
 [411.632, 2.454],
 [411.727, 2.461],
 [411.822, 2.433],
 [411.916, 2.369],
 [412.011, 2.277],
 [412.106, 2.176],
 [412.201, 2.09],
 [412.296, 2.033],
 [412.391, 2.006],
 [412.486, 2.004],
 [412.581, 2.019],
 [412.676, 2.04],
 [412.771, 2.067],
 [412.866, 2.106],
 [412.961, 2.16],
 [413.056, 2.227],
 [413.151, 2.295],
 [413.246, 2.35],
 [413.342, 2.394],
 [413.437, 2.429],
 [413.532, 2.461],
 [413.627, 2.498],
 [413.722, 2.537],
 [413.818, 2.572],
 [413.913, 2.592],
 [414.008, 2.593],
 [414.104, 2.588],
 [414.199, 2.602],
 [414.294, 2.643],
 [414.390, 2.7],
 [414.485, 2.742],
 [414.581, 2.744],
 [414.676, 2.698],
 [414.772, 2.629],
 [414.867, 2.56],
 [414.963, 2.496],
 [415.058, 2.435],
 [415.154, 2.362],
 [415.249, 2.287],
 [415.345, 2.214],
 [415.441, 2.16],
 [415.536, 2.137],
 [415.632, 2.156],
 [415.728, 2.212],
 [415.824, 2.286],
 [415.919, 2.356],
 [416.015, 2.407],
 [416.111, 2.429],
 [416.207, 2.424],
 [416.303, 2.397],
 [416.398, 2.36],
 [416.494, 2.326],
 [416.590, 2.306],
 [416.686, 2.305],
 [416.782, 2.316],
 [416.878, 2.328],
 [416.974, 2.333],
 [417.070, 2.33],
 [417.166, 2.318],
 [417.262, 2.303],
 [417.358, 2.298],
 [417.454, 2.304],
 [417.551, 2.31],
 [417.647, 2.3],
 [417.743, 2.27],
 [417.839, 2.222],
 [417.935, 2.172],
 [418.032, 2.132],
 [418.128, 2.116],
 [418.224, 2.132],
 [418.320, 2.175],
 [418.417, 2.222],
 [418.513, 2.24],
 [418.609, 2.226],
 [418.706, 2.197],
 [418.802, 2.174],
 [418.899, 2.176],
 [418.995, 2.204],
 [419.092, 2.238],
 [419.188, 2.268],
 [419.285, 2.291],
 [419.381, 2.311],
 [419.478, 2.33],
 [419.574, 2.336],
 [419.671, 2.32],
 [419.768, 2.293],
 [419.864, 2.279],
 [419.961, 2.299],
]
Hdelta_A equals 0.39 nm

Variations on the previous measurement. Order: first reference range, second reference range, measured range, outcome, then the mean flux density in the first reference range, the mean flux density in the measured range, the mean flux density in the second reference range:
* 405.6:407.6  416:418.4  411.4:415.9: -0.285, 2.09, 2.36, 2.29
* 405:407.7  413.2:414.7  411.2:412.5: 0.082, 2.08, 2.28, 2.57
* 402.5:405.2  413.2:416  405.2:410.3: 0.688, 2.23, 2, 2.46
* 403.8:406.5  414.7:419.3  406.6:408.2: 0.139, 2.18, 2.01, 2.29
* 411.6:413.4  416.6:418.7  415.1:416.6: -0.043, 2.21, 2.3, 2.25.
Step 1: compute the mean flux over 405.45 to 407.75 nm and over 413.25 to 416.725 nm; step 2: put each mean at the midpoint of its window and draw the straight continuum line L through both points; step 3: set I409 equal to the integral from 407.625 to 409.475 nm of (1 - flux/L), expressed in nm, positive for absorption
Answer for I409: 0.12 nm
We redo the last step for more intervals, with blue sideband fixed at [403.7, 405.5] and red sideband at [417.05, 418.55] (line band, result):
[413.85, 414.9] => -0.19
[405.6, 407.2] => 0.08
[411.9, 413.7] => 0.02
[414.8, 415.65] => -0.03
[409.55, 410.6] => 0.25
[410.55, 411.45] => 0.06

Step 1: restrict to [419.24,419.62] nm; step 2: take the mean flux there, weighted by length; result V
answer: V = 2.32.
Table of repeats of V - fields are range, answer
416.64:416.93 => 2.32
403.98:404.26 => 2.43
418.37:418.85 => 2.21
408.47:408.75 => 2.09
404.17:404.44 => 2.37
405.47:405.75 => 2.06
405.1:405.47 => 2.07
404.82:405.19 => 2.17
